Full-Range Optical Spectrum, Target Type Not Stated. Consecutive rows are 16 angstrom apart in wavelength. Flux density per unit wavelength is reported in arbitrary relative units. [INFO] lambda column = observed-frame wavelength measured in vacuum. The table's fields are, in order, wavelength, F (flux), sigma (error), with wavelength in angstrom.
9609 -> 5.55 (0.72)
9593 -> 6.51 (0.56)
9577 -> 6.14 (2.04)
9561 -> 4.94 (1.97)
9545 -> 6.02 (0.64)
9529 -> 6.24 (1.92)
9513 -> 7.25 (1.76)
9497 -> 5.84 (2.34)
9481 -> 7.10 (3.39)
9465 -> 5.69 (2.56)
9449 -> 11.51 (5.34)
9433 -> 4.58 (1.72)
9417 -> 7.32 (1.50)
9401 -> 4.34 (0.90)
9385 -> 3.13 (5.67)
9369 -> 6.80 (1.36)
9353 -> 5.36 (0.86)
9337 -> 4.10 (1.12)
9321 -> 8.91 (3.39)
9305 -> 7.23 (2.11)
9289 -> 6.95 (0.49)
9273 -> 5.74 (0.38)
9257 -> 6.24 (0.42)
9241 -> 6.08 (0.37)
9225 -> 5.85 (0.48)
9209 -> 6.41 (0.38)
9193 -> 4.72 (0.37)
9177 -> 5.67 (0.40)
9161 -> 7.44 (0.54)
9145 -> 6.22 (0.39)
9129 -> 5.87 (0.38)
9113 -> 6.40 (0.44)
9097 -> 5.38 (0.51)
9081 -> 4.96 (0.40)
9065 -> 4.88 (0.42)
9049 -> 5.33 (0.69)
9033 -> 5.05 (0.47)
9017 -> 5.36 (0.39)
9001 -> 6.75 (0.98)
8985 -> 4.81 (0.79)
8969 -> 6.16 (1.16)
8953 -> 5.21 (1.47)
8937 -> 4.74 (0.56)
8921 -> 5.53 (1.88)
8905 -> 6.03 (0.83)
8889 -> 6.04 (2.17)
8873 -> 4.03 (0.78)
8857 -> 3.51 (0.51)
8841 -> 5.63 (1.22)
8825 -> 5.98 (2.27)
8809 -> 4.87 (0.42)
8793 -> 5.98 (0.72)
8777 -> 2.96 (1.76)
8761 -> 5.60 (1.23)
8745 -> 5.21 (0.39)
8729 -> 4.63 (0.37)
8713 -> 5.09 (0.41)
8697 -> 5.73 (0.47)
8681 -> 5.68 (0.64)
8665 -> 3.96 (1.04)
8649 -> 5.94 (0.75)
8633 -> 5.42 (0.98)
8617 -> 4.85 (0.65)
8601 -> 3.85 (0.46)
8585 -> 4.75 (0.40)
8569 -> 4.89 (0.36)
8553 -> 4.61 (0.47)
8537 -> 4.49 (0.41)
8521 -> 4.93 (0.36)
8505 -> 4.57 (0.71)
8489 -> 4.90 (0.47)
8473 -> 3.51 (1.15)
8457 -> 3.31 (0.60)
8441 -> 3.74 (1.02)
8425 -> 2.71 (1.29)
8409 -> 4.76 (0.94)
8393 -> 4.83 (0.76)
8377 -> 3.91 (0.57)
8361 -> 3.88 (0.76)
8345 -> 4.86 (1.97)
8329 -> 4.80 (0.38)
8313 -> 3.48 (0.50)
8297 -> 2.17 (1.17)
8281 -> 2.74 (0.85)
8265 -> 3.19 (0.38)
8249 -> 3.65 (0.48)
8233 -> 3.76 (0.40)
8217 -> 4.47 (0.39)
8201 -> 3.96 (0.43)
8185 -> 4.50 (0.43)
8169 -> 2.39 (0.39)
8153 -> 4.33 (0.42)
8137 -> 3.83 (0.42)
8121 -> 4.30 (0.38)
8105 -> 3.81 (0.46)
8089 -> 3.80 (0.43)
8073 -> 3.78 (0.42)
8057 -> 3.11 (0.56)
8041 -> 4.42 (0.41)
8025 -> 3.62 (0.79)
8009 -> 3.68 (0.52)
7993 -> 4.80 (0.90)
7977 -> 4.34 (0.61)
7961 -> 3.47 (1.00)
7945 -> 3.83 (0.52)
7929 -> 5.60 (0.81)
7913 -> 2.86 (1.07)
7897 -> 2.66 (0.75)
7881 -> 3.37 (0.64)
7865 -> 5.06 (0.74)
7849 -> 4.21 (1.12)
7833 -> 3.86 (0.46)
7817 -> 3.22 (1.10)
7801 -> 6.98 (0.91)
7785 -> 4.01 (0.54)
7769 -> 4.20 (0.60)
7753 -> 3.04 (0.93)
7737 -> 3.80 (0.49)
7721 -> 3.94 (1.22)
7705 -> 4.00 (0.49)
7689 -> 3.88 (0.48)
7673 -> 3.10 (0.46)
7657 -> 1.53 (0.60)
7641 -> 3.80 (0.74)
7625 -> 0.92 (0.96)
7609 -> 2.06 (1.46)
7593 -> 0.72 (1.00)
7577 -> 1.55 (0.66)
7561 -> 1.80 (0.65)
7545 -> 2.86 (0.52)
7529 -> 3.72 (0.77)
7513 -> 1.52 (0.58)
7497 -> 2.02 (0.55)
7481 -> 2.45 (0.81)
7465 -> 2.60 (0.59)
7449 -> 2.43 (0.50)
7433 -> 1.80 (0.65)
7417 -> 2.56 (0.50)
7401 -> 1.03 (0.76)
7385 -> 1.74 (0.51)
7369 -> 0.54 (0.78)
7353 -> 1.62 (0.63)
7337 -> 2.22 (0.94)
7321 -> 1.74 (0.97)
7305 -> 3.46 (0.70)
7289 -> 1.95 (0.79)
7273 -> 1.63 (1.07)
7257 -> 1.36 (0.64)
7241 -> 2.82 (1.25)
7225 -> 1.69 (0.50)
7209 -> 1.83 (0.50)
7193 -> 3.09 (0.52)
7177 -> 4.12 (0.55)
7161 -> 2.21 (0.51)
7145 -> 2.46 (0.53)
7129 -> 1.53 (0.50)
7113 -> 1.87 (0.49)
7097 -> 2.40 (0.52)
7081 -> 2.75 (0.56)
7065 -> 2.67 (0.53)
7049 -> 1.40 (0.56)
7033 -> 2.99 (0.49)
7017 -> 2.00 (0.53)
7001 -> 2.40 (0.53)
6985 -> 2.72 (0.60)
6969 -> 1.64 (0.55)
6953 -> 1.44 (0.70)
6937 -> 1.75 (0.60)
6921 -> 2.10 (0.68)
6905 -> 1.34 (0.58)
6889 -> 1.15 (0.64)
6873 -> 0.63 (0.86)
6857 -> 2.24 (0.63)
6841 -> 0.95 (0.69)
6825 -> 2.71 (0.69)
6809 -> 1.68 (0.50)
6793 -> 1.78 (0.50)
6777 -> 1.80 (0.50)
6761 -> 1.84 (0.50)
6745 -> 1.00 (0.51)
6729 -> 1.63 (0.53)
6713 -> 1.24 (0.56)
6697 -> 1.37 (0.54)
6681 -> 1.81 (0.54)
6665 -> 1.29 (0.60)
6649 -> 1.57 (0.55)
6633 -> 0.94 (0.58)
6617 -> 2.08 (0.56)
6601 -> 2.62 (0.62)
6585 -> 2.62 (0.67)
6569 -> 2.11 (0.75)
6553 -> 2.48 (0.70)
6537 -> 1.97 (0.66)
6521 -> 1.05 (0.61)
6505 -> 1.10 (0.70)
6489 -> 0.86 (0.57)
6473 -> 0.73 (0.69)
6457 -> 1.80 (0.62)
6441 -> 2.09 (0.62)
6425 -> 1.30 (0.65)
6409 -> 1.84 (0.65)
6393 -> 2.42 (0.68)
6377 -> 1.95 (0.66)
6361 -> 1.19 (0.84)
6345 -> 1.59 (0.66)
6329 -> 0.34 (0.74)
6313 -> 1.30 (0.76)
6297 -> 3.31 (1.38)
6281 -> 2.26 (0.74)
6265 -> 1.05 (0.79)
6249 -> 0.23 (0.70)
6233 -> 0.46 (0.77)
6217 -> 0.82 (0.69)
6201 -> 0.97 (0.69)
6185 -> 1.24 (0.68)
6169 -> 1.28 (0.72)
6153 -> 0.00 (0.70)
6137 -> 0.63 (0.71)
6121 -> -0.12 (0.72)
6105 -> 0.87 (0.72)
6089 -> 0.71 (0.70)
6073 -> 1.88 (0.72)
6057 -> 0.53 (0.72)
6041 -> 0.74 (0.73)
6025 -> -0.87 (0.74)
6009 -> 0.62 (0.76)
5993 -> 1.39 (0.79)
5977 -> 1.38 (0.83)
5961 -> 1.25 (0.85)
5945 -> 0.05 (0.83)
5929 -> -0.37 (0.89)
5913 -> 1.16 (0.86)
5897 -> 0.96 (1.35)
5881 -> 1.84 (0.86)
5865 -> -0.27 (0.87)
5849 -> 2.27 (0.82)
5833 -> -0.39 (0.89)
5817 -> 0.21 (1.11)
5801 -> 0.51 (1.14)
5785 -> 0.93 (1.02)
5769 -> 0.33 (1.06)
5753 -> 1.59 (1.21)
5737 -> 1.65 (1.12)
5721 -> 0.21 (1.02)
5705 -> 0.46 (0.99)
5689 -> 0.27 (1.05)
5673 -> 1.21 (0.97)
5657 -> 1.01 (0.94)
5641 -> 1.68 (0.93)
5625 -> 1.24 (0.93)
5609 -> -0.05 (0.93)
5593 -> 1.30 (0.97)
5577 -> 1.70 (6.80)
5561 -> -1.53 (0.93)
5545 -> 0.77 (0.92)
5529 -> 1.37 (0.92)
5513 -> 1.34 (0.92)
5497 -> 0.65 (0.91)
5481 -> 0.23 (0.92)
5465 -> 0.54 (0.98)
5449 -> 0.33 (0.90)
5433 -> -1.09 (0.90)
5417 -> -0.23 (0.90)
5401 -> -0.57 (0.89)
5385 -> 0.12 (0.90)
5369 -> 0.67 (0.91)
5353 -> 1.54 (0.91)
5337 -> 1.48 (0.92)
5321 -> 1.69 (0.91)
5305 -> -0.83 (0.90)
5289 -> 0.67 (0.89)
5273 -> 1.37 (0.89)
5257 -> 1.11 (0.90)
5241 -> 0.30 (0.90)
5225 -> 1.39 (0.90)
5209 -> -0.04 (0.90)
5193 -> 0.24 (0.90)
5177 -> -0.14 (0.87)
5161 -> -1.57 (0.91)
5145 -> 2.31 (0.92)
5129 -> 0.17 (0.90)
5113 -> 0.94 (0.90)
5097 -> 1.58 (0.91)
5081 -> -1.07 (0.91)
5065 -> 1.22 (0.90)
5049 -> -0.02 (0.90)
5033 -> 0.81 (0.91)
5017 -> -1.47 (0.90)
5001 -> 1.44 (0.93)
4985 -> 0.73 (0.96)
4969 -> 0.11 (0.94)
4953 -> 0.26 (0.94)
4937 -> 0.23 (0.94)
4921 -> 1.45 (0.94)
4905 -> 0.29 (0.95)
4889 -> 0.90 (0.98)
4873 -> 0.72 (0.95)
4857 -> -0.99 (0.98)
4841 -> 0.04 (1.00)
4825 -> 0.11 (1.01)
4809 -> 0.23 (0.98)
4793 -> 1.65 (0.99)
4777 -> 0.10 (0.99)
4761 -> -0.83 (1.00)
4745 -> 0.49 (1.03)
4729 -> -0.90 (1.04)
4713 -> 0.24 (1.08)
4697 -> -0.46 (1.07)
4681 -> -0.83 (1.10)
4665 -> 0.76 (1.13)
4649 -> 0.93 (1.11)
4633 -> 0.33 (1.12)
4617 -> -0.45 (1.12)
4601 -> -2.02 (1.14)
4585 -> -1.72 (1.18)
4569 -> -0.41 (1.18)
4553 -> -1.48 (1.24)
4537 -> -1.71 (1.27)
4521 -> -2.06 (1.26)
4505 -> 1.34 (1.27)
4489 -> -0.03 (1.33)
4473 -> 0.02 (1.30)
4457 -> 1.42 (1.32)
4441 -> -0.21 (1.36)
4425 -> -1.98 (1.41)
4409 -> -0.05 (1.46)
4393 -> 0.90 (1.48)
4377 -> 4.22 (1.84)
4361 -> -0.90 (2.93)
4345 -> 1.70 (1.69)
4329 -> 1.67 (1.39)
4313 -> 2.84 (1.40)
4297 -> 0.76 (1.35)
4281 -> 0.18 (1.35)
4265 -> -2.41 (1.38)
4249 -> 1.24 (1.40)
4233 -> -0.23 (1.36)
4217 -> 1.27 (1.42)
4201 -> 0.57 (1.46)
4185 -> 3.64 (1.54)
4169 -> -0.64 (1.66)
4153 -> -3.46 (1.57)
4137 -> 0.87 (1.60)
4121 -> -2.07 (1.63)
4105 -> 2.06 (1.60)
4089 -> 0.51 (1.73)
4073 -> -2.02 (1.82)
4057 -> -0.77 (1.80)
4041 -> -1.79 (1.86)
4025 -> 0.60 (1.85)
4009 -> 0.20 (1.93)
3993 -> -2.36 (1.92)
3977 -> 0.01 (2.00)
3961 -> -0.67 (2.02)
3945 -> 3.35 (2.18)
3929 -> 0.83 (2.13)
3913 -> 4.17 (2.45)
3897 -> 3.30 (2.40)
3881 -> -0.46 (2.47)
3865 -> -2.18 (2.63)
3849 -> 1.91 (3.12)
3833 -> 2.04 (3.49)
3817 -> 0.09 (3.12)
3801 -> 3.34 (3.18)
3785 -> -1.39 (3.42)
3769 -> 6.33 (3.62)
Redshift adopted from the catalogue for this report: 0.93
